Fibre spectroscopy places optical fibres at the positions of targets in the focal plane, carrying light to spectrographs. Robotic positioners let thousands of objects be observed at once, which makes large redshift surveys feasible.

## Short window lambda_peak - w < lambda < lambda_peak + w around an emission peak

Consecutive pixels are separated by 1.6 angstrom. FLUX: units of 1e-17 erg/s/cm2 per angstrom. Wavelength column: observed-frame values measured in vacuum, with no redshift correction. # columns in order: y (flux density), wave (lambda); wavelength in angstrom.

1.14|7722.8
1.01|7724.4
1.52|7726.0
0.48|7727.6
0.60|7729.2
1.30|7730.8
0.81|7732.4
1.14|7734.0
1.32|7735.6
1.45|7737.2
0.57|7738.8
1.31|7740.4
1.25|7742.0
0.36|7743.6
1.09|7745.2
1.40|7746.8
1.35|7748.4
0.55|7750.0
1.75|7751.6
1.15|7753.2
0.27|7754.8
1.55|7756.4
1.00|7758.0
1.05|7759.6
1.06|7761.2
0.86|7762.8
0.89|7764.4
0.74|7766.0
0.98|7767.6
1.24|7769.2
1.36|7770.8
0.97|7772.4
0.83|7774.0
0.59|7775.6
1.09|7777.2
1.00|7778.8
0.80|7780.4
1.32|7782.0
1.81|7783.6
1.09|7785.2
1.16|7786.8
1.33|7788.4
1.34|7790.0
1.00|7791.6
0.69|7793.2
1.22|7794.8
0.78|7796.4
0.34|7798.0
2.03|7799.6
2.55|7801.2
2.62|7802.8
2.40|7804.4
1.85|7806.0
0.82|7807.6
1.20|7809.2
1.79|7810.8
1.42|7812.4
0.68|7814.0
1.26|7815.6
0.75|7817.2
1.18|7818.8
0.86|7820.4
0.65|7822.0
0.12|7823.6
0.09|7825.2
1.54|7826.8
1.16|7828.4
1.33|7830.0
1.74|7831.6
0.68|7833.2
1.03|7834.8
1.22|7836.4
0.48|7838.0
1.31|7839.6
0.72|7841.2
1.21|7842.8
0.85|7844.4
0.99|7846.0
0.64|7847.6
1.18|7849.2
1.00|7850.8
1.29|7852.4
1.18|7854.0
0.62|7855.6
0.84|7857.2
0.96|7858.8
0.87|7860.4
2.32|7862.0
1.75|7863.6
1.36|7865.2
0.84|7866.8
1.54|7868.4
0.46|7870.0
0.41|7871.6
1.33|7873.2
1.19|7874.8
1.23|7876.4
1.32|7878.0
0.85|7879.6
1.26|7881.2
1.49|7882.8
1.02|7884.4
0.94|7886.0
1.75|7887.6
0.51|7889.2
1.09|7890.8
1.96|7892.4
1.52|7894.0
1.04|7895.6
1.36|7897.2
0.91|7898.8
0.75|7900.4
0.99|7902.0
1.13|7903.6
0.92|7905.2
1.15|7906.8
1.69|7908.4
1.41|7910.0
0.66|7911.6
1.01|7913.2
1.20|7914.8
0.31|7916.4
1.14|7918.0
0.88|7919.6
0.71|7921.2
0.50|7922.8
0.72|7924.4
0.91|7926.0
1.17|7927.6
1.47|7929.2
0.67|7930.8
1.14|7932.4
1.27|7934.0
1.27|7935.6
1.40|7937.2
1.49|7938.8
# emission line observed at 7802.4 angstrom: H-beta 4861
